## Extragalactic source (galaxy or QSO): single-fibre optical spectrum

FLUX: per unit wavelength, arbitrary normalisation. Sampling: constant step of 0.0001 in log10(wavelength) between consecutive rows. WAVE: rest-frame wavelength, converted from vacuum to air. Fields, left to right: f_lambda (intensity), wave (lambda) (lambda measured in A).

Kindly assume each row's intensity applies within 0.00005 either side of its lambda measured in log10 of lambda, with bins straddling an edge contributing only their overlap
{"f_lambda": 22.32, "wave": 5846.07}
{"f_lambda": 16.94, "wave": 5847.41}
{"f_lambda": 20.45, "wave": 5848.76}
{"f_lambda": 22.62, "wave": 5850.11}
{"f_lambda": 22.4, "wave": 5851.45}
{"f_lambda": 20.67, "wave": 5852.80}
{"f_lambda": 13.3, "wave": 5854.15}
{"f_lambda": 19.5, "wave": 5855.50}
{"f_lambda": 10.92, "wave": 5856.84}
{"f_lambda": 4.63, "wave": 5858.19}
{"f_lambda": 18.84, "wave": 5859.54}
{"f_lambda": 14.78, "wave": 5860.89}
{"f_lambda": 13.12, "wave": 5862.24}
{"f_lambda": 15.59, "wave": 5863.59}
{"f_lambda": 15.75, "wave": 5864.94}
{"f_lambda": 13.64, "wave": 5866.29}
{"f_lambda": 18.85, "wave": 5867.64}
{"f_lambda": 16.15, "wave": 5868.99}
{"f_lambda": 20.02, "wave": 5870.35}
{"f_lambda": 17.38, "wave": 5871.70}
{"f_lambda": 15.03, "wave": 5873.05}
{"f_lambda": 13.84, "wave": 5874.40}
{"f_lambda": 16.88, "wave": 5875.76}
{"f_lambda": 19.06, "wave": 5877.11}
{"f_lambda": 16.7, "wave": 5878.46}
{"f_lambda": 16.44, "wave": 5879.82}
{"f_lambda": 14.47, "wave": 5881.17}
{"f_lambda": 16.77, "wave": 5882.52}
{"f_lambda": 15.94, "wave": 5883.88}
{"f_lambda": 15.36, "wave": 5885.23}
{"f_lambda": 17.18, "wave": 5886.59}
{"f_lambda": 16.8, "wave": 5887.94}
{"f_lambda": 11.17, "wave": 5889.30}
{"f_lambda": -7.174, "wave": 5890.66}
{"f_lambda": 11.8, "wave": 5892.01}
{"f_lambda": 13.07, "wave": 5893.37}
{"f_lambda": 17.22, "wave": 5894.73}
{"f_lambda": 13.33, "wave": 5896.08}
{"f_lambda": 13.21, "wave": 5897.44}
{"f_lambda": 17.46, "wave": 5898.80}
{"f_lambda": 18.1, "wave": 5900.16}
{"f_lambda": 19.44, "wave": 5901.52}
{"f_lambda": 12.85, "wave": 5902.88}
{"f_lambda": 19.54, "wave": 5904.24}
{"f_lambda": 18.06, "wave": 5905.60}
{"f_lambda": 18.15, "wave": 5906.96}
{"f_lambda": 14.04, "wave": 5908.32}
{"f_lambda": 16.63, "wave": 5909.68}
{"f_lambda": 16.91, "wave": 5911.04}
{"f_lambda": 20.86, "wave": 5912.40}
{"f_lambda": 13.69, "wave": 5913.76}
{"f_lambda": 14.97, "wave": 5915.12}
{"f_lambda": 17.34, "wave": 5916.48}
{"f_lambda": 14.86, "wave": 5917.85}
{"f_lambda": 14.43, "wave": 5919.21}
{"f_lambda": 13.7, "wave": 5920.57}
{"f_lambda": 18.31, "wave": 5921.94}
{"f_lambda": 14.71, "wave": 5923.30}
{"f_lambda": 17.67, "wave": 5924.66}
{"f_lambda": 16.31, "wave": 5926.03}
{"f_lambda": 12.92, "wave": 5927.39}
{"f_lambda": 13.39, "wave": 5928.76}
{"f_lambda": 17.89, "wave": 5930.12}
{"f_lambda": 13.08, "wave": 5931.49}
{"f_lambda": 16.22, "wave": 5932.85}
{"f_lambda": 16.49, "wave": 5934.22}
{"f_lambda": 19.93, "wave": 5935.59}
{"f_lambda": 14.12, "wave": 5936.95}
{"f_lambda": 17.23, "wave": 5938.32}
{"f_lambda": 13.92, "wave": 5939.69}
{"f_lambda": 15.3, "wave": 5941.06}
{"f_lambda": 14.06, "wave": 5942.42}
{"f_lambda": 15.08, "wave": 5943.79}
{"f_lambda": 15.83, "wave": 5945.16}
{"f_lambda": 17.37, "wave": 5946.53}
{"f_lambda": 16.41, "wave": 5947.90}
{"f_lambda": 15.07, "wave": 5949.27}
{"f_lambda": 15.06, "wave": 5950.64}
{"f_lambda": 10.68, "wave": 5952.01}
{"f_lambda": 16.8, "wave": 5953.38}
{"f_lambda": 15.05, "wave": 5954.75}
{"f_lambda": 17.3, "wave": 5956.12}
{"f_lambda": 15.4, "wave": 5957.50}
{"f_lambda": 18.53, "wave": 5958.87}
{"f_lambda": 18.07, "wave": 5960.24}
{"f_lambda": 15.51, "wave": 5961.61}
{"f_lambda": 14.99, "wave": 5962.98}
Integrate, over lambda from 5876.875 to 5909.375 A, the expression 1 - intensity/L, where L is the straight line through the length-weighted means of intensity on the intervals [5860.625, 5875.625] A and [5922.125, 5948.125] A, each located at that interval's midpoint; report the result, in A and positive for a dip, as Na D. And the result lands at 1.86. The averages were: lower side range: 15.9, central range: 14.9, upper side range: 15.7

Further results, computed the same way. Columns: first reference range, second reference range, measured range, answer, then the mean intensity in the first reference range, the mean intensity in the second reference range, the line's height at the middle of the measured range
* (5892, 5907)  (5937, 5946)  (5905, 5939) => -1.0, 16.1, 15.2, 15.6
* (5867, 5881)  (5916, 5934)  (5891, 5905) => 1.0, 16.9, 15.5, 16.2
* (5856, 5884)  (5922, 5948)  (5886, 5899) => 2.8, 15.5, 15.7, 15.6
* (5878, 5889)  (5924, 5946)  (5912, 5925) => -0.1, 16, 15.6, 15.7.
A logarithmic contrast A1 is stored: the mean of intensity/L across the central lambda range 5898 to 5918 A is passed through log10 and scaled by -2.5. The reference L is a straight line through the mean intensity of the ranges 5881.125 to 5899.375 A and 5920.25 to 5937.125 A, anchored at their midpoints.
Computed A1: -0.17 mag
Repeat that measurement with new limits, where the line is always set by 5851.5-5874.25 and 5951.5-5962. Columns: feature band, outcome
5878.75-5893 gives 0.210 mag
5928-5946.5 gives 0.022 mag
